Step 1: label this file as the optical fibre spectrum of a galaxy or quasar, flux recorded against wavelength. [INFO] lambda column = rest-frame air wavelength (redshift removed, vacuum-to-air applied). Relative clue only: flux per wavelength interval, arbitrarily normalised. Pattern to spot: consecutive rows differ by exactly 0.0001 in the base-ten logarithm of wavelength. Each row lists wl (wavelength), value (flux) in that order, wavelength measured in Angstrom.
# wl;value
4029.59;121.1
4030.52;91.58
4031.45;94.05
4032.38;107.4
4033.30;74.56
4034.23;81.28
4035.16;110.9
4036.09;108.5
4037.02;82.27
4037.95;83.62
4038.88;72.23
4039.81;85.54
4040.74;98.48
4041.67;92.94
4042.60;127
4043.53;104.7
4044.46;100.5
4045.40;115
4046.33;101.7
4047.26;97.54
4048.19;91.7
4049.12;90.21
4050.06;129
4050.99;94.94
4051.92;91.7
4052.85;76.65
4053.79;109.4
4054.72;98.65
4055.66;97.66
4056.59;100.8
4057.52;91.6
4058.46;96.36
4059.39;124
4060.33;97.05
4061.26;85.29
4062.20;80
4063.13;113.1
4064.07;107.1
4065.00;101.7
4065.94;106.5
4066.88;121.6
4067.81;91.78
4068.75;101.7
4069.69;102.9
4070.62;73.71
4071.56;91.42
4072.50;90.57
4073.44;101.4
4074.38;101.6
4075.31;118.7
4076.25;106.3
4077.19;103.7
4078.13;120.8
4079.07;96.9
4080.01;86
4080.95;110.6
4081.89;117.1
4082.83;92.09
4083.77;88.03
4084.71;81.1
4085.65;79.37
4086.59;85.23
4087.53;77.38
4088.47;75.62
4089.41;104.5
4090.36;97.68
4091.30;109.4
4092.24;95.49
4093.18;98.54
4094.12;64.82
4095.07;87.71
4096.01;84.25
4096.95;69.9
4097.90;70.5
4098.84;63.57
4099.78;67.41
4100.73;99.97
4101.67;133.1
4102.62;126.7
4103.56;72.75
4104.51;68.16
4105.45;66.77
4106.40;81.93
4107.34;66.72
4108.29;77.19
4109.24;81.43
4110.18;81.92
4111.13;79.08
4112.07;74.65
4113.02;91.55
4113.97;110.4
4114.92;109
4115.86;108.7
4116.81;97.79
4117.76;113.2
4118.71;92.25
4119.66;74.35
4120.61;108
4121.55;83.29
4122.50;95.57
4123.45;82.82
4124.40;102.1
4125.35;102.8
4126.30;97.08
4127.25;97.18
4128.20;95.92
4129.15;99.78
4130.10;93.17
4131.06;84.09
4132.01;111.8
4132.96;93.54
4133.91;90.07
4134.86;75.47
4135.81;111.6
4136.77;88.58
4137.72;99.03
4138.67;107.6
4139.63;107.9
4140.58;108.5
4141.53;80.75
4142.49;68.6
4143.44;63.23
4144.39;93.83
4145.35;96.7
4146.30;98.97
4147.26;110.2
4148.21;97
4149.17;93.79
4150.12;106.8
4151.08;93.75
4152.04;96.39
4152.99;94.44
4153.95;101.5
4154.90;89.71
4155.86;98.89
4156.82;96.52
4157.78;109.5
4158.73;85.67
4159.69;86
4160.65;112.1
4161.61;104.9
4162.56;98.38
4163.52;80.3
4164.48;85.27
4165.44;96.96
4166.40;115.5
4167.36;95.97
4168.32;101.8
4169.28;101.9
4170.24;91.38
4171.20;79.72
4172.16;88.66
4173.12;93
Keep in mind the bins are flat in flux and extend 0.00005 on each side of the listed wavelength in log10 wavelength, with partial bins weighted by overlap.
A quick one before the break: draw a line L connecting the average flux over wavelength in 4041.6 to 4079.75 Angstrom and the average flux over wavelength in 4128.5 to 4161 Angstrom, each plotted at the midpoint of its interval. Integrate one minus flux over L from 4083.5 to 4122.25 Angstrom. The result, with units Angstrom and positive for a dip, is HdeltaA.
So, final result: 4.09 Angstrom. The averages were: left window 101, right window 95.4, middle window 87.9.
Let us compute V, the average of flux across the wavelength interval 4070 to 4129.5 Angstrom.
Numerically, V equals 91.8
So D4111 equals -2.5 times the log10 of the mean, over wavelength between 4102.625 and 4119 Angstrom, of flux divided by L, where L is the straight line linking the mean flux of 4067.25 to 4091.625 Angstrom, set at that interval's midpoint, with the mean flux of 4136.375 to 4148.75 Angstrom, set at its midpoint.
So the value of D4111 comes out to 0.09 mag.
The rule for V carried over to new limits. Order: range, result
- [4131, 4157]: 95.1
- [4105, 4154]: 93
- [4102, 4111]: 81.1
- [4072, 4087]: 98.7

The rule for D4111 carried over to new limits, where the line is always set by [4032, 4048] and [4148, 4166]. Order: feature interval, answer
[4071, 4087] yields -0.019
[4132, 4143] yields 0.021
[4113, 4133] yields -0.015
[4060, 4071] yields -0.025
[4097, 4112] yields 0.177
